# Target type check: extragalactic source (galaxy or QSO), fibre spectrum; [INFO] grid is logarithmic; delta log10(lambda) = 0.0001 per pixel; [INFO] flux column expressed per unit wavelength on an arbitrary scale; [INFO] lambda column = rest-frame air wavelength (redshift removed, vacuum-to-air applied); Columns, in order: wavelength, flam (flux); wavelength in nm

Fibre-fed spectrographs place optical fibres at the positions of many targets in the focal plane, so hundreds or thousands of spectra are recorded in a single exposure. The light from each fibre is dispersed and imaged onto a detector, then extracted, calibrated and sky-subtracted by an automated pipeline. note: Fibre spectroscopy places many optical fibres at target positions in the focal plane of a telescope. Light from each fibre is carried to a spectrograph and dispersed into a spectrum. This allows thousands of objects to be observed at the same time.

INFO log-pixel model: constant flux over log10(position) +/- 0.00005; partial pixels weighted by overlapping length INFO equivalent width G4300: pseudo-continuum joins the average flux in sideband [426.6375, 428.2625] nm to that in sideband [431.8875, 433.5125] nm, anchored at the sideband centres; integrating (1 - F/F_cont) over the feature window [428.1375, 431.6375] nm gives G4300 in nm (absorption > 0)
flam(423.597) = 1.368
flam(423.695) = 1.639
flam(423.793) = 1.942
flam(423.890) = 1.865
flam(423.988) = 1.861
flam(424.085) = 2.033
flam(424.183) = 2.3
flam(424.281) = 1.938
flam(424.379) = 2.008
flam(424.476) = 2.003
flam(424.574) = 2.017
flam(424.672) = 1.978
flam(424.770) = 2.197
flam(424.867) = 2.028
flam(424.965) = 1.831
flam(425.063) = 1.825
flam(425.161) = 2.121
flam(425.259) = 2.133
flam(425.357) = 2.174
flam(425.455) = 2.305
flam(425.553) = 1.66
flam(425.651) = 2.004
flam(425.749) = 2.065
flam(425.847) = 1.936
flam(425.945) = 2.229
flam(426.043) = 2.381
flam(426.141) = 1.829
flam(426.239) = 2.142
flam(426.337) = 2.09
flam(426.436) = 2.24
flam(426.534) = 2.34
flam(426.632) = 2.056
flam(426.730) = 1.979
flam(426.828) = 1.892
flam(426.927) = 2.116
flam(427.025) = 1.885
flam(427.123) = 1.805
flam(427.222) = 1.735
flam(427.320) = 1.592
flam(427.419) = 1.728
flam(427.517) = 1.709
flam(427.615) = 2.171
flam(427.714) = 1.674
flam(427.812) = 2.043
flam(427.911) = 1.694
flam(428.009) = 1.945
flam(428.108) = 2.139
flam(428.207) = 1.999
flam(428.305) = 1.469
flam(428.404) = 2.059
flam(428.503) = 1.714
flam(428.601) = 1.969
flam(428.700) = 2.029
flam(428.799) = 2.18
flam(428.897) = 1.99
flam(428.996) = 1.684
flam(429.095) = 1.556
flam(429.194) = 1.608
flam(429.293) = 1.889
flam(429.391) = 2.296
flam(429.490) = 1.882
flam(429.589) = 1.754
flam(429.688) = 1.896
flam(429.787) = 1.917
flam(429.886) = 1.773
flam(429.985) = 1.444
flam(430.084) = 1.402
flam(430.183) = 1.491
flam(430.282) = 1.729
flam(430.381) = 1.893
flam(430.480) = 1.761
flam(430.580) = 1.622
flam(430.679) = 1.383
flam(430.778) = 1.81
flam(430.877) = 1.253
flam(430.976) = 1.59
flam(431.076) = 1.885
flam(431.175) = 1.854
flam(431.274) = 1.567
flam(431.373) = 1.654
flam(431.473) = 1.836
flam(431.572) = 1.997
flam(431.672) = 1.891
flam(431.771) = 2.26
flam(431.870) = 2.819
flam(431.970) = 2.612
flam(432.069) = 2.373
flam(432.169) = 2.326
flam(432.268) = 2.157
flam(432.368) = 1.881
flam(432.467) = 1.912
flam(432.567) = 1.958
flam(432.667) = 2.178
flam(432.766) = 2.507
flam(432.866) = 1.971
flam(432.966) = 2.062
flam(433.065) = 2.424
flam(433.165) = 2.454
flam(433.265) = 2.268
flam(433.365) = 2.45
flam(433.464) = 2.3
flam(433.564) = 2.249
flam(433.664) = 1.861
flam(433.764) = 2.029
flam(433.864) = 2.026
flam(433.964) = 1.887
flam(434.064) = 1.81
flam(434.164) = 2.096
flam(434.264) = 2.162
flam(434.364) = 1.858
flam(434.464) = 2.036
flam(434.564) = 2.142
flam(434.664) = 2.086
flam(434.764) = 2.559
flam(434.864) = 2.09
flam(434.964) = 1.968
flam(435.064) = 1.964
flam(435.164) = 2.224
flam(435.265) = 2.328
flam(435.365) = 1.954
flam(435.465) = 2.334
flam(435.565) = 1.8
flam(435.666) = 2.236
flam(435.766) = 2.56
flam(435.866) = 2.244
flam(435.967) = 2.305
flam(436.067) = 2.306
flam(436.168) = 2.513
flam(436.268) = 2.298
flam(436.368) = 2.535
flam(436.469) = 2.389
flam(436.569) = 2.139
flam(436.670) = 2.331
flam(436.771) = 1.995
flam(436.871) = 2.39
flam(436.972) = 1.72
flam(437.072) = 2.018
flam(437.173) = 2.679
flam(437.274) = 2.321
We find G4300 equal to 0.48 nm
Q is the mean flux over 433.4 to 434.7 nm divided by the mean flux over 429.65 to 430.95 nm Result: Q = 1.25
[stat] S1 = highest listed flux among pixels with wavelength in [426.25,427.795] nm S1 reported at 2.34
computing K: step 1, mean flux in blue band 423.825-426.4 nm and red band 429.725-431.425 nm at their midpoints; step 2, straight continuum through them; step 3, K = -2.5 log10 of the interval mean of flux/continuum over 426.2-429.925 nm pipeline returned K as -0.05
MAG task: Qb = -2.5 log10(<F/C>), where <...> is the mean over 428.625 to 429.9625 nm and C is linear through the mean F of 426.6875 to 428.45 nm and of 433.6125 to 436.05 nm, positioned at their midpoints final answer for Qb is 0.03 mag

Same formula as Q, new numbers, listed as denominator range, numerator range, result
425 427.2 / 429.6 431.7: 0.83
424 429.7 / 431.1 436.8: 1.10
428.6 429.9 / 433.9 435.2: 1.10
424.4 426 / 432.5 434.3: 1.06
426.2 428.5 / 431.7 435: 1.13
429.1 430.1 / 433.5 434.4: 1.12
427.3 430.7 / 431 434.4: 1.16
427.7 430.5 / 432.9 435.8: 1.17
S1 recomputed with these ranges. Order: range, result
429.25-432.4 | 2.819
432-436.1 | 2.56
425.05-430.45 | 2.381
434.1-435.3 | 2.559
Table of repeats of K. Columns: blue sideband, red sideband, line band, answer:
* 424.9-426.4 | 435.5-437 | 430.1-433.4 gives 0.10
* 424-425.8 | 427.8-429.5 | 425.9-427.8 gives -0.01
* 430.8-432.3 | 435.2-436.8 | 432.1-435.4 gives 0.00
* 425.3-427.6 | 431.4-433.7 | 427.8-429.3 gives 0.11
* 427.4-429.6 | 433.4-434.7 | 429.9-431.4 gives 0.20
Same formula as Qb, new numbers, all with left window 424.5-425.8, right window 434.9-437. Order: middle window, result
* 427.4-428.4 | 0.11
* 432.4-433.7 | -0.02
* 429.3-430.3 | 0.19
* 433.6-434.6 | 0.10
